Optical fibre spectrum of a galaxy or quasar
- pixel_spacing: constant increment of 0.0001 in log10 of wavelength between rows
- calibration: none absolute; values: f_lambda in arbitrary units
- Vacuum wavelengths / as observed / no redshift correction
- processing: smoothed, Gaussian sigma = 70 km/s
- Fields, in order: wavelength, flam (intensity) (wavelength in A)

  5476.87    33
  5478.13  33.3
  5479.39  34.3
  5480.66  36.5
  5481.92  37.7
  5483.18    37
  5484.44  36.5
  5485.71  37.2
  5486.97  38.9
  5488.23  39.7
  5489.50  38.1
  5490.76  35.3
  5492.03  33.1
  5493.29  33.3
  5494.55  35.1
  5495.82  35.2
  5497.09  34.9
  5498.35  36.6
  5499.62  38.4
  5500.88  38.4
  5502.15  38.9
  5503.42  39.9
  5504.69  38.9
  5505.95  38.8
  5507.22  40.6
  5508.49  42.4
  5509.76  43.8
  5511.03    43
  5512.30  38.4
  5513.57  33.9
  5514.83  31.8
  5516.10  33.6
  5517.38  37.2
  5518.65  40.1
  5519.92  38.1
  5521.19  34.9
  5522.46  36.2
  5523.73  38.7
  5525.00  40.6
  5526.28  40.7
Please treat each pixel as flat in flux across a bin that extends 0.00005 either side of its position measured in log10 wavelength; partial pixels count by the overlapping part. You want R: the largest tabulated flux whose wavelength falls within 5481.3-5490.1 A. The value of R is 39.7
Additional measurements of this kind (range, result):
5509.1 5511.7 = 43.8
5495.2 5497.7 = 35.2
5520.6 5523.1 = 36.2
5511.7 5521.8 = 40.1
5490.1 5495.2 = 35.3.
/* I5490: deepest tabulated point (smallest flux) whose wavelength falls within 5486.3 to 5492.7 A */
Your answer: 33.1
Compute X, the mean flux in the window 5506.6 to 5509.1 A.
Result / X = 41.5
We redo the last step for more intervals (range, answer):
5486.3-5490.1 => 38.9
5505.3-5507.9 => 39.8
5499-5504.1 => 38.9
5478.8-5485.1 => 36.4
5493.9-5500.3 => 36.1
